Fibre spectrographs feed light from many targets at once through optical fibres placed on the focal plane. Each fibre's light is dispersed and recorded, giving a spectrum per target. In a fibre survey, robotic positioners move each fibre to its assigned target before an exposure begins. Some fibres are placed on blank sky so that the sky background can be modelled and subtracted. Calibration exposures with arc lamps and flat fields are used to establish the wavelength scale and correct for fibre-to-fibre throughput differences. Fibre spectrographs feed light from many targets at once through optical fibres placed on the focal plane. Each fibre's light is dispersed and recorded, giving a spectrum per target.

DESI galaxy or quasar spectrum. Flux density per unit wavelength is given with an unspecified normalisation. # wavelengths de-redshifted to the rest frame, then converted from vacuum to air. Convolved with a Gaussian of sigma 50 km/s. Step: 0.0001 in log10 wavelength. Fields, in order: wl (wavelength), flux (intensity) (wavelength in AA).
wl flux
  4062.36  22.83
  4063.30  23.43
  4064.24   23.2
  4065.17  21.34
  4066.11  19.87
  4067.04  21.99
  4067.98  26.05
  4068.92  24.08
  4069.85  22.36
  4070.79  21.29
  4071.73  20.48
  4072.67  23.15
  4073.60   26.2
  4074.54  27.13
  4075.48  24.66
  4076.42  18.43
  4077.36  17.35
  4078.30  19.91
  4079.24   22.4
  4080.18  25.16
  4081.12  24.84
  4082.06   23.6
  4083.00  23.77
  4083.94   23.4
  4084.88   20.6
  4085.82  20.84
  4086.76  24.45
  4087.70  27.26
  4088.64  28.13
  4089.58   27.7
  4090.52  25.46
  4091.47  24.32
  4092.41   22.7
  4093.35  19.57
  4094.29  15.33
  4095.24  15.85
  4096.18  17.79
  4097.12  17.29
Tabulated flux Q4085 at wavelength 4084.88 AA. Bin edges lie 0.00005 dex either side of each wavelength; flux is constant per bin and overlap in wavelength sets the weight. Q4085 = 20.6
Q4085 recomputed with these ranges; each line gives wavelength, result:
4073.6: 26.2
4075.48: 24.66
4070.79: 21.29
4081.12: 24.84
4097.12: 17.29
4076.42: 18.43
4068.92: 24.08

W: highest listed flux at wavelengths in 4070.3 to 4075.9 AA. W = 27.13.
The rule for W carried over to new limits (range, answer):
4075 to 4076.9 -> 24.66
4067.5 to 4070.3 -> 26.05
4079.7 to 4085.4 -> 25.16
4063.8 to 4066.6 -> 23.2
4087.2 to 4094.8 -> 28.13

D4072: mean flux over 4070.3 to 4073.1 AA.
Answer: 21.6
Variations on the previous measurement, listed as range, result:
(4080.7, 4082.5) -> 24.2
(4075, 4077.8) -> 20.2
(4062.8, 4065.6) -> 22.7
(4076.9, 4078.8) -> 18.7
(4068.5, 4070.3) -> 23.3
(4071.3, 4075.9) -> 24.4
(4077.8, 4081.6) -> 23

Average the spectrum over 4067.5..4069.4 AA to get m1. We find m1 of 25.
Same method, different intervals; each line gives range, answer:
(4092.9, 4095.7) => 16.9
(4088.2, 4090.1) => 27.9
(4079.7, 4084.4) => 24.1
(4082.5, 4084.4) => 23.6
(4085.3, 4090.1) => 25.7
